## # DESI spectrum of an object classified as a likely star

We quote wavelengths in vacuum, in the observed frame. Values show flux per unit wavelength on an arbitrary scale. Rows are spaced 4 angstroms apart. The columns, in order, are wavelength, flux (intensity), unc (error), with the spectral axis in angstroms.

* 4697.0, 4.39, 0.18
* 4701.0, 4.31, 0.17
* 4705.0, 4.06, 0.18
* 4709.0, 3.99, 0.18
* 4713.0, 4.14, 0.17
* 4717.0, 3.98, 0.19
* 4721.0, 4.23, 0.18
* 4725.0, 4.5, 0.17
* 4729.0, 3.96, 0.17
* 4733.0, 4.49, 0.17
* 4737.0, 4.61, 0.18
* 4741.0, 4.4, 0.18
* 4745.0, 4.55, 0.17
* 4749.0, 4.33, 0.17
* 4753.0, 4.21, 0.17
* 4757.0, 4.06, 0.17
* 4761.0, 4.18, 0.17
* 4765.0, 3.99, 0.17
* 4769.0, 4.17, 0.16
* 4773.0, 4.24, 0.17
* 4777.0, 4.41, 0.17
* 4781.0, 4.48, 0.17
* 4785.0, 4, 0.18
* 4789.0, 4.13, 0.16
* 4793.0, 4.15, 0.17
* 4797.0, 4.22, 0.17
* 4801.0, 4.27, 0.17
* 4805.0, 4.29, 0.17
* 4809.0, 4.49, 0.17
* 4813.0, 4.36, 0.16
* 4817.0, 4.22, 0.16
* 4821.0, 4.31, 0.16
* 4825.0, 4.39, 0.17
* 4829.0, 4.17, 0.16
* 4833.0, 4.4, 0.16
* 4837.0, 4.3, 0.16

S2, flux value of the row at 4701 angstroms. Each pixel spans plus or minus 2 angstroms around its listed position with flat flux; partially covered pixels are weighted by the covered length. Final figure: 4.31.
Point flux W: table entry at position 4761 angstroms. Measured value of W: 4.18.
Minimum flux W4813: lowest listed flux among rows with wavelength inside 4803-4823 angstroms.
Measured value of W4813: 4.22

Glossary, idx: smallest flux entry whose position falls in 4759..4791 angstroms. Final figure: 3.99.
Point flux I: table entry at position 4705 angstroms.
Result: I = 4.06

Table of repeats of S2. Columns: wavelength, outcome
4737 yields 4.61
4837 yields 4.3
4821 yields 4.31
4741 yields 4.4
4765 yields 3.99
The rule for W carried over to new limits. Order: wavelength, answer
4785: 4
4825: 4.39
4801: 4.27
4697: 4.39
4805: 4.29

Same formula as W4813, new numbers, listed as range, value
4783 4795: 4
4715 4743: 3.96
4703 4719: 3.98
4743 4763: 4.06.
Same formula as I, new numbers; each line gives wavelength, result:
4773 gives 4.24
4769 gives 4.17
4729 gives 3.96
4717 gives 3.98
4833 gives 4.4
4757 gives 4.06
